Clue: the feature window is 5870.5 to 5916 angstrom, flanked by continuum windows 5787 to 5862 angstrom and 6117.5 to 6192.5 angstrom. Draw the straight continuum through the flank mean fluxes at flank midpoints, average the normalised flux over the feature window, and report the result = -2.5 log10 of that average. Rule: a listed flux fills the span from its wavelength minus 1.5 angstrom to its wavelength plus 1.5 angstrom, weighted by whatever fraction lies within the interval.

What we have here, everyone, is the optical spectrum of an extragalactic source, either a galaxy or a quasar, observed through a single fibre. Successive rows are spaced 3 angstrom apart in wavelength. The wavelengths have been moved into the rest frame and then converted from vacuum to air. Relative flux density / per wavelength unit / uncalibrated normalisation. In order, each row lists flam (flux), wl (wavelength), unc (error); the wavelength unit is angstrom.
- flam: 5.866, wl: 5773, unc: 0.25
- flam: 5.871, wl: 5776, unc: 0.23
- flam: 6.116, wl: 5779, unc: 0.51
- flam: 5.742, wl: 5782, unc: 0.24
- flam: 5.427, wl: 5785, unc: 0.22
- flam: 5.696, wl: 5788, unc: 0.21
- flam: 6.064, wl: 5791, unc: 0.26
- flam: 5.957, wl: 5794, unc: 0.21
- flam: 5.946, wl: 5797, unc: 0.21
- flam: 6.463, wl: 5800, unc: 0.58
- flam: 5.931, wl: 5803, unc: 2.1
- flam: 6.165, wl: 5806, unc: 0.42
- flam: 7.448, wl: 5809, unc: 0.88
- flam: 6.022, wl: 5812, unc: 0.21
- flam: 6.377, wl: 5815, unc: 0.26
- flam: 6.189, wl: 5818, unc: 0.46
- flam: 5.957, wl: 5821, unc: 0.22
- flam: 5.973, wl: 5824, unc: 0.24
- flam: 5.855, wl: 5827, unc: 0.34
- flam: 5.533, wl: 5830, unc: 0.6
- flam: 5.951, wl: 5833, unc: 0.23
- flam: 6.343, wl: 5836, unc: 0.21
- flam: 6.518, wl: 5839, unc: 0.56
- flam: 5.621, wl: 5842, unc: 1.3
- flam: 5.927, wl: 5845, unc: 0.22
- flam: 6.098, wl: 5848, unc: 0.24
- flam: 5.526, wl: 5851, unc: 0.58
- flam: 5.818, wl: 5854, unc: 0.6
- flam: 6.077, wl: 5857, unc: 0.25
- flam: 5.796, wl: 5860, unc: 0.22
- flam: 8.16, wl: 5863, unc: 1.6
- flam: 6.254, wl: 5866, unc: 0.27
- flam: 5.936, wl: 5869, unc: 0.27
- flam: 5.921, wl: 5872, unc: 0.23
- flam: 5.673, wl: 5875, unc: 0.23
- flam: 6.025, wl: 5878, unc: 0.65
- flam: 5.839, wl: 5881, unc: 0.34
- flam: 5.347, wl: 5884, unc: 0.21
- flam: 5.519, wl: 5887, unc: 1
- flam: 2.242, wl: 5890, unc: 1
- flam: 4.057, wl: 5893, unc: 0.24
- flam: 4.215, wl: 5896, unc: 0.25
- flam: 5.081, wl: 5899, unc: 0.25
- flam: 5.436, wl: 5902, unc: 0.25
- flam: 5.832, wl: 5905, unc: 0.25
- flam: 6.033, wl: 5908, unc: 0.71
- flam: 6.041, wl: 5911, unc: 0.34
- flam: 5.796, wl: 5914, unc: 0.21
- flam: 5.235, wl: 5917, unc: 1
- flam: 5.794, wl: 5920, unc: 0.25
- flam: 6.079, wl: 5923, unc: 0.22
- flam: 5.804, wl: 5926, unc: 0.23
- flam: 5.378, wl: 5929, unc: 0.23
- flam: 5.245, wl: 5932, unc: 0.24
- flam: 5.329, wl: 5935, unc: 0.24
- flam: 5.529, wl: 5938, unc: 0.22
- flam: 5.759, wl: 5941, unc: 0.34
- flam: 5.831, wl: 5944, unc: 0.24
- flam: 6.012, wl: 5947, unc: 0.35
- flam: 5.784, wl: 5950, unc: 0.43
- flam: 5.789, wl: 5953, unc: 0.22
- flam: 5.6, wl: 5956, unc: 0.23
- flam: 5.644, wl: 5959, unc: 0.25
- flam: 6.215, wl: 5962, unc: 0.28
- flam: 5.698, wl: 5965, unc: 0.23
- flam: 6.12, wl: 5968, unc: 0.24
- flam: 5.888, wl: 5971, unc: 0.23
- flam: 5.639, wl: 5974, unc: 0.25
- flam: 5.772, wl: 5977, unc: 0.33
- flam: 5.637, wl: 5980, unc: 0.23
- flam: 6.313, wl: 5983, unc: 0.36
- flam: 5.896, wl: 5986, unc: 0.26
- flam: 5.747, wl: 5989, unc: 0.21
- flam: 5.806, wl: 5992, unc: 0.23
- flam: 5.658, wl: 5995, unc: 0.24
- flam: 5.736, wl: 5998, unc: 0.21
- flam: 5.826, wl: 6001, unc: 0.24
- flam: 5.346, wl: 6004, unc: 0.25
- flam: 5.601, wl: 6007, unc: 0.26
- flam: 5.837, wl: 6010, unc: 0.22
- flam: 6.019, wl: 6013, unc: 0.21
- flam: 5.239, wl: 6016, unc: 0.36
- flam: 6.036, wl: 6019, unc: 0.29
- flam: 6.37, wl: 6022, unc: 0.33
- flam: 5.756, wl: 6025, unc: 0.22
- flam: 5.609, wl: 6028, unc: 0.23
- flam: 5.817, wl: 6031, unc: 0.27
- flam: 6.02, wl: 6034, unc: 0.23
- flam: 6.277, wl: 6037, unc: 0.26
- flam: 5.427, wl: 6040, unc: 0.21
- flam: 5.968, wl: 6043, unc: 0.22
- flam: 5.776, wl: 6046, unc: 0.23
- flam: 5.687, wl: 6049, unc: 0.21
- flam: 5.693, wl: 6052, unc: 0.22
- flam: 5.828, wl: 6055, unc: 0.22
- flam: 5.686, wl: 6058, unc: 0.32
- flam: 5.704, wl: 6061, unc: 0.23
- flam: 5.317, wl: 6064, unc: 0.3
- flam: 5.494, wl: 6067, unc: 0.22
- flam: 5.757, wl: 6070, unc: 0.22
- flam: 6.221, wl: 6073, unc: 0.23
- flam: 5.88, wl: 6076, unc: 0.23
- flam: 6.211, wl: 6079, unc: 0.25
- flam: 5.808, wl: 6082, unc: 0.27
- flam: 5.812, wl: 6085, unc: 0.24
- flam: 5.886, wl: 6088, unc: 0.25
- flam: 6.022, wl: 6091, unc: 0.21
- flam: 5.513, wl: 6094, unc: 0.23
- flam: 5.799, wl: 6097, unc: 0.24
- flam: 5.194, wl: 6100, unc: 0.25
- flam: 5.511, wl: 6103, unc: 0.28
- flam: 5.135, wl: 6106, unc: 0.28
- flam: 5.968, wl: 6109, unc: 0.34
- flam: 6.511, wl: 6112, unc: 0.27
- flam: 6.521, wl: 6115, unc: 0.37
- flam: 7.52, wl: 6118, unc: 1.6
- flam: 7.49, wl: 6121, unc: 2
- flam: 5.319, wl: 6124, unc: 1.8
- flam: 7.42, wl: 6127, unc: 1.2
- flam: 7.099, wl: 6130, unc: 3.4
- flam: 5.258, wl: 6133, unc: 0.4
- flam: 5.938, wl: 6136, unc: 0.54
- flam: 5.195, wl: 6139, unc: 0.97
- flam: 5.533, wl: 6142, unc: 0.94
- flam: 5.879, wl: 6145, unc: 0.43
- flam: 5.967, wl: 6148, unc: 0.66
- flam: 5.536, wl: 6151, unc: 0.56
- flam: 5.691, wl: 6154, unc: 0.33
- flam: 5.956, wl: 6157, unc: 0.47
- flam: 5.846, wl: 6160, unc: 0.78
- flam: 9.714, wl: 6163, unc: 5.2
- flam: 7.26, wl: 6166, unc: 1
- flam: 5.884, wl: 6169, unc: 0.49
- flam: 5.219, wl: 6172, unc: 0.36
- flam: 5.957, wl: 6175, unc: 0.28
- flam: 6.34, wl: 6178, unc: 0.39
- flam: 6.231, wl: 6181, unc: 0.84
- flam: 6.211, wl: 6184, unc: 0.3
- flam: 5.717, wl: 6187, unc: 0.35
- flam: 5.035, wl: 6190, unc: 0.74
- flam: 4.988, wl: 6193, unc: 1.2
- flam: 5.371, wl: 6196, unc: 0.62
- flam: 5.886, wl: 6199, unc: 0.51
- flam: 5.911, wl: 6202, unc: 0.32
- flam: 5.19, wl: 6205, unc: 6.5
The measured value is 0.157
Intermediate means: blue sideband 6.07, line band 5.27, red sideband 6.17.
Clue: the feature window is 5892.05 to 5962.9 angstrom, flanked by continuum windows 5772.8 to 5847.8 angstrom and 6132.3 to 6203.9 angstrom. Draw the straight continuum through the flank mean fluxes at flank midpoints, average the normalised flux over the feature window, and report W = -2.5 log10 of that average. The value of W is 0.08 mag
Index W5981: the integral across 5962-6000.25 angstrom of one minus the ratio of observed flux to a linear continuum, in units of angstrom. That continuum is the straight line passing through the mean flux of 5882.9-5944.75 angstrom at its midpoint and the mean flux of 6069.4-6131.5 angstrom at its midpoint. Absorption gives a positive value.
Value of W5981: -1.6 angstrom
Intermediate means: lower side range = 5.31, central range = 5.84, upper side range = 6.13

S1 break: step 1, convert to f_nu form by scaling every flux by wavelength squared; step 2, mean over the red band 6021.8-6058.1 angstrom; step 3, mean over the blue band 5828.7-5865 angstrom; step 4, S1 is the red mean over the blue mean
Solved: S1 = 1.02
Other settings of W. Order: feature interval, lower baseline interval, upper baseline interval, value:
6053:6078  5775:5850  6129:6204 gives 0.05 mag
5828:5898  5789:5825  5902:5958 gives 0.06 mag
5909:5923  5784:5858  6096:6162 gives 0.05 mag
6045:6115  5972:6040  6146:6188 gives 0.04 mag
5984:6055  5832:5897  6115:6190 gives 0.03 mag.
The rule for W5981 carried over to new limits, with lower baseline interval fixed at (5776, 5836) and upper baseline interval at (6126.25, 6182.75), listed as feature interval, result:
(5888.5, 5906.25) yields 4.7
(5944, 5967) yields 1.1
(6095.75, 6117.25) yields 1.1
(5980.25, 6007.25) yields 1.6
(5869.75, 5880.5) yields 0.4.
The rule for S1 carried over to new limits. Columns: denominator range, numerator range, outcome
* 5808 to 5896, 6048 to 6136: 1.11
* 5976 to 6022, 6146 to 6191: 1.13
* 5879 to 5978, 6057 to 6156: 1.14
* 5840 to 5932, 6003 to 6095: 1.09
